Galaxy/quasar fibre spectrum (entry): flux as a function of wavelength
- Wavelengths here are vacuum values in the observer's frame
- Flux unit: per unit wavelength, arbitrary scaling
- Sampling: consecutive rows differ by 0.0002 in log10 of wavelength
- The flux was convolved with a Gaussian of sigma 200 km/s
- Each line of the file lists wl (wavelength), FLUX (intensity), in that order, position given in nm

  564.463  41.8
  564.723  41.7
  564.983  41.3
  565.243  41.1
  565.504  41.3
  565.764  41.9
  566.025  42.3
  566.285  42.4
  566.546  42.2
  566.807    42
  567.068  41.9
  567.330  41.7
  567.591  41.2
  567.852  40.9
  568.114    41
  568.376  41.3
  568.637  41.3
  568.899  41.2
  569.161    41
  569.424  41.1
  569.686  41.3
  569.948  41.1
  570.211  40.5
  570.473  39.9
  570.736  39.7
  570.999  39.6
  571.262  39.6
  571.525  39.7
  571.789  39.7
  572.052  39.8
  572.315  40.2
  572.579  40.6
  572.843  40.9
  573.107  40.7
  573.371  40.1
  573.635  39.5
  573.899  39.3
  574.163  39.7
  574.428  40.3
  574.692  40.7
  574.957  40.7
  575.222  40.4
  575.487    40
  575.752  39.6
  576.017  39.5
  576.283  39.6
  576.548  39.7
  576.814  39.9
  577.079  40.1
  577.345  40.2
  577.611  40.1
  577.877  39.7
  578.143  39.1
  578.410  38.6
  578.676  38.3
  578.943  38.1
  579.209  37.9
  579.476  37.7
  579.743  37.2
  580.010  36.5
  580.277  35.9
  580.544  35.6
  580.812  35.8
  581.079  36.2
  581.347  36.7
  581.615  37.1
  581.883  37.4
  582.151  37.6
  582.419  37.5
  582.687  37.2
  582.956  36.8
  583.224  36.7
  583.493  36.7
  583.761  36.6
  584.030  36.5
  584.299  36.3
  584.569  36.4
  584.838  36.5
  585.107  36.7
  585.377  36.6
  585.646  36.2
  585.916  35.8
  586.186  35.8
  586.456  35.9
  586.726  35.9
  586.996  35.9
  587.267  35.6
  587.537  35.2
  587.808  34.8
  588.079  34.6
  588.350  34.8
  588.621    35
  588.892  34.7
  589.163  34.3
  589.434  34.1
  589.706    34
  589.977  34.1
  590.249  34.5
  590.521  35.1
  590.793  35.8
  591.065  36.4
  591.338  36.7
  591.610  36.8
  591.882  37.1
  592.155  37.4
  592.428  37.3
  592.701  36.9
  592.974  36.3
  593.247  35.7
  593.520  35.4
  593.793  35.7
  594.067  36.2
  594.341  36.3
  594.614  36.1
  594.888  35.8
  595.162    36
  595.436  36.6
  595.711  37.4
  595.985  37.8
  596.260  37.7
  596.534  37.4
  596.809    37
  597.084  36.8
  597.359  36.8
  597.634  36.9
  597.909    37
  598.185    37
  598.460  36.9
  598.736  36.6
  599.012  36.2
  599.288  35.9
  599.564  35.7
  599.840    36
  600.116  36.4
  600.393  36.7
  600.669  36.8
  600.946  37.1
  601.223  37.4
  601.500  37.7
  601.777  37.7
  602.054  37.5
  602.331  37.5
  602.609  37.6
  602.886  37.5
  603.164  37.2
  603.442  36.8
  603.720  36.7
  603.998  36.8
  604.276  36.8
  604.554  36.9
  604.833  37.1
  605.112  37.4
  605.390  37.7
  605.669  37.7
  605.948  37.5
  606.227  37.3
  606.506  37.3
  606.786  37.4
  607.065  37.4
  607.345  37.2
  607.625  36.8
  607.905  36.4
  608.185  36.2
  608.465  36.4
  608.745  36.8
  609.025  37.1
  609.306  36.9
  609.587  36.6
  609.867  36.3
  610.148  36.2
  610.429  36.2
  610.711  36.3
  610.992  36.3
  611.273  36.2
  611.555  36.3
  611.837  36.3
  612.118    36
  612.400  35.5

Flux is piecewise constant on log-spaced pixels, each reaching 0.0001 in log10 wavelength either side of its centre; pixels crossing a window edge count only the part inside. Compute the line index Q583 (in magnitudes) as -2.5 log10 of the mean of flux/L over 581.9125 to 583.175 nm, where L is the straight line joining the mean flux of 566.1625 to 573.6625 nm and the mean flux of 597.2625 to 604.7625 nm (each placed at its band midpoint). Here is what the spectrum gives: 0.06 mag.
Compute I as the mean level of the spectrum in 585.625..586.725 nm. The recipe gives 35.9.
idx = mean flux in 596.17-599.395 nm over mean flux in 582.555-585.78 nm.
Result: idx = 1.01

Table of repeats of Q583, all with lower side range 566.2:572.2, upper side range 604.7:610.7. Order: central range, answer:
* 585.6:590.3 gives 0.114 mag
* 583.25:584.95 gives 0.081 mag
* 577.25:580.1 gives 0.039 mag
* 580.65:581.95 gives 0.087 mag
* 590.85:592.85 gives 0.048 mag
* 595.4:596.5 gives 0.020 mag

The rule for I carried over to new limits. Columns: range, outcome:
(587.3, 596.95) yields 35.9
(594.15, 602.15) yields 36.8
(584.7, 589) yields 35.6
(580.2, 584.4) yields 36.7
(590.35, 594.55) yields 36.3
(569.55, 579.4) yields 39.8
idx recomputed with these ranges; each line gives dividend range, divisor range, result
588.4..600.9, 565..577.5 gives 0.89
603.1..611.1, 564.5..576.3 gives 0.91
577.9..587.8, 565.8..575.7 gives 0.90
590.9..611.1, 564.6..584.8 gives 0.93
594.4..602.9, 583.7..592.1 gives 1.03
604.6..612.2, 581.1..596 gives 1.02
